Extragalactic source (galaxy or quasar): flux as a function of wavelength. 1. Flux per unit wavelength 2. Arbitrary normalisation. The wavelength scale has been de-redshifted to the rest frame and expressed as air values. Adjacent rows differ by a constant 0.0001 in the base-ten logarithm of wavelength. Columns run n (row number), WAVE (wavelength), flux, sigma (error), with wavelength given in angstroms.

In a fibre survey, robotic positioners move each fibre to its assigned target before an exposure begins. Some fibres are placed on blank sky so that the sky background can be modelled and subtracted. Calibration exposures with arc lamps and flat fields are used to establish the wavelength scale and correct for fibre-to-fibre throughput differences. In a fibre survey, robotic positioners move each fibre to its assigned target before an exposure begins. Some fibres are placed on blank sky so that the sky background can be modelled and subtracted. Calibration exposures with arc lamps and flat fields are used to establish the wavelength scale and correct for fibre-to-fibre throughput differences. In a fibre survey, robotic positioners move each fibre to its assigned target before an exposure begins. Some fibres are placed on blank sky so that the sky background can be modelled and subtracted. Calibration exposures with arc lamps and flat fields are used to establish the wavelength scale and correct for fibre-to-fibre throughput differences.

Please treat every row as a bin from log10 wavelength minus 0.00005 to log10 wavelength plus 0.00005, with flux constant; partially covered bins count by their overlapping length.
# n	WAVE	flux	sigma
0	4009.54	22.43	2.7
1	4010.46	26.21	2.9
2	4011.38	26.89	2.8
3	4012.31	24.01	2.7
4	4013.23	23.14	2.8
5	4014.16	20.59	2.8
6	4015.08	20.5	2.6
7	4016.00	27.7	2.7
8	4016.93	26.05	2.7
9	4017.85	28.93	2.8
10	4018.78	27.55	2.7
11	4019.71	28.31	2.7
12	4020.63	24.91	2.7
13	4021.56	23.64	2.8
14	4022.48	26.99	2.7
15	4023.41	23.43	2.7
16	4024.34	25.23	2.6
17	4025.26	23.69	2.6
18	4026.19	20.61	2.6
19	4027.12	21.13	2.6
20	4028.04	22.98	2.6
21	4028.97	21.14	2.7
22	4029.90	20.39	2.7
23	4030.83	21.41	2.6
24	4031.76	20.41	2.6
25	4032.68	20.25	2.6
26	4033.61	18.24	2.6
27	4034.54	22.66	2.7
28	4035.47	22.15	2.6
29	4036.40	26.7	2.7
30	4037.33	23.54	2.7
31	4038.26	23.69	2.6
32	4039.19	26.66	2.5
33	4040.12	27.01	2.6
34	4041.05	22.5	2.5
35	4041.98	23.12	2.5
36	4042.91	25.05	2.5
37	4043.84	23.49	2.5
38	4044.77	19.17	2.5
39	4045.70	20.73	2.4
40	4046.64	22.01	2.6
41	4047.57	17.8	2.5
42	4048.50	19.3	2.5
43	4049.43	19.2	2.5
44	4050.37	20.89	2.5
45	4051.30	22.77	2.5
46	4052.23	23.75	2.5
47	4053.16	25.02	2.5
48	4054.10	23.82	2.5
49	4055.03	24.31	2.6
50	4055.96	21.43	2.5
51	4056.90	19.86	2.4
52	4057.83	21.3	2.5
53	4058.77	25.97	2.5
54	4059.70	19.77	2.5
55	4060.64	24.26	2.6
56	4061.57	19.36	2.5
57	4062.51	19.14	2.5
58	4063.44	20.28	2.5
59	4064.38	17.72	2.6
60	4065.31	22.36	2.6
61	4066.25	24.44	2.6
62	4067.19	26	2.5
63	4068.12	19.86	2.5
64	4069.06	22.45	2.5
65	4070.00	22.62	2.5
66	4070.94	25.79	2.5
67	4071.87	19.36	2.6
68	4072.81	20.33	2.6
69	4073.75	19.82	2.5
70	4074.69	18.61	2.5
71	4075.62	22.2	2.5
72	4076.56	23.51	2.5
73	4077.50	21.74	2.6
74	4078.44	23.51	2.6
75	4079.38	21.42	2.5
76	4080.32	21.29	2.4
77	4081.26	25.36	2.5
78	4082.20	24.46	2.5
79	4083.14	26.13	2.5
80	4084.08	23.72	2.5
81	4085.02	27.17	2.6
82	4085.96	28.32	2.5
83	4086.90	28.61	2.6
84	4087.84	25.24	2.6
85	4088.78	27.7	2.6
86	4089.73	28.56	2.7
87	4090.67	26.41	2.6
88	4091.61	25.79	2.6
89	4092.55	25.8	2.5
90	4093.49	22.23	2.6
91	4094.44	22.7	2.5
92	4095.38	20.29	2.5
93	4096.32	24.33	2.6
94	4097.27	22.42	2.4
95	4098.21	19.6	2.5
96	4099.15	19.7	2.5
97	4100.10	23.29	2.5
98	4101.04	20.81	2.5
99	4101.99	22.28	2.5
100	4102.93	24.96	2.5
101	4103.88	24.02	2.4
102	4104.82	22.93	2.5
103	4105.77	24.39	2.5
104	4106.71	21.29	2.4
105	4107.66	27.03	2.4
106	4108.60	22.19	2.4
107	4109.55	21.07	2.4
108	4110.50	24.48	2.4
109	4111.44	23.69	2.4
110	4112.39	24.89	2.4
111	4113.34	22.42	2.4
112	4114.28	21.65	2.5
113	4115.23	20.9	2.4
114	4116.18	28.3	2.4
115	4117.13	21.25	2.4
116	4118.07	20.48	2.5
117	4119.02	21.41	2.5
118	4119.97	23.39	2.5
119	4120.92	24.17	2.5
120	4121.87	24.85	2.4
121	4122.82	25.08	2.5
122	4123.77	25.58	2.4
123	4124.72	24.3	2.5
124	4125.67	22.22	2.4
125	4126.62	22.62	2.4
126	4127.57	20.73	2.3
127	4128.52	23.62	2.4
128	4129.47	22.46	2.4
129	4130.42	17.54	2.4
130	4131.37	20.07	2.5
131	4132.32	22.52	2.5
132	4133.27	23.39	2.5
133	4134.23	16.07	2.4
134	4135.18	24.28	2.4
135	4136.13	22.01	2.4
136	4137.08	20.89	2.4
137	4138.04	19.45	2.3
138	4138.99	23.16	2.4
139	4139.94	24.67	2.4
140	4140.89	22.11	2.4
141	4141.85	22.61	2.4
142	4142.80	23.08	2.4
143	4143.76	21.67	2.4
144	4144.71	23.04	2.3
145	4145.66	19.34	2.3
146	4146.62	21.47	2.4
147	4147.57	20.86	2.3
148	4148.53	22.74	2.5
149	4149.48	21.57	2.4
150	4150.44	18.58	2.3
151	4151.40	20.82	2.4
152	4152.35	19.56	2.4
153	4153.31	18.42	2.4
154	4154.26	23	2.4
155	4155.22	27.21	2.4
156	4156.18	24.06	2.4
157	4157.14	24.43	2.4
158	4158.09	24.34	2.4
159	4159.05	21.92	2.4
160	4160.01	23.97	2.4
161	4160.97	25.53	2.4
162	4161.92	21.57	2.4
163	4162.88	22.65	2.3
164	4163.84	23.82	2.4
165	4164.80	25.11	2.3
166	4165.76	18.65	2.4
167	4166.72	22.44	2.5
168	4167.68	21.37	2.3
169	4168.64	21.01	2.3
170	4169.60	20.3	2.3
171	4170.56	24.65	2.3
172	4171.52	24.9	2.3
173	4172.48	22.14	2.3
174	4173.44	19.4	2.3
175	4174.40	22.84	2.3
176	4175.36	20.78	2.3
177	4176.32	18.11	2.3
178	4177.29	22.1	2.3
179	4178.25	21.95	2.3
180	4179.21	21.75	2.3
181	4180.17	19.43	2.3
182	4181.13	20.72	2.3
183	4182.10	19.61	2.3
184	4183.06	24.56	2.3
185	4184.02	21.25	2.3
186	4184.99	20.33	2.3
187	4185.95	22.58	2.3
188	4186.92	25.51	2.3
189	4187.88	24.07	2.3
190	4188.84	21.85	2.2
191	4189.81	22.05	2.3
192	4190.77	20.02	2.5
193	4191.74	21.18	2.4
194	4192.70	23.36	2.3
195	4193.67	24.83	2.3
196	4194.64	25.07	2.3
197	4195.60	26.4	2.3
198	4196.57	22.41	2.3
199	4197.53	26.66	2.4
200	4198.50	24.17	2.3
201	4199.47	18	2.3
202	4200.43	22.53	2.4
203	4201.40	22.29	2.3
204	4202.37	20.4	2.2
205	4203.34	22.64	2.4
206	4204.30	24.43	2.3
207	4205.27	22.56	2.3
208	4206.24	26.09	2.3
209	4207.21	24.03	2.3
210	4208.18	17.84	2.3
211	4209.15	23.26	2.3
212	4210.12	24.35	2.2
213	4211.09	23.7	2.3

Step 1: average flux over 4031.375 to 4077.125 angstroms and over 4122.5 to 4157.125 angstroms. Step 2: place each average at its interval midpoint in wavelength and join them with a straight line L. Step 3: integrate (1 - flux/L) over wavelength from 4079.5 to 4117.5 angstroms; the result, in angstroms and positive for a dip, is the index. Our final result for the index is -3.3 angstroms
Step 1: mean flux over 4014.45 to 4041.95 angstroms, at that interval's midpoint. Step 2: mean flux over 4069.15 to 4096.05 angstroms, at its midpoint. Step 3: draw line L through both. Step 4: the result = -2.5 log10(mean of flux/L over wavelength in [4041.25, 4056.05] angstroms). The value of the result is 0.08 mag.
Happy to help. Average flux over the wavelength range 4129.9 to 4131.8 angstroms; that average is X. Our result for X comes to 18.9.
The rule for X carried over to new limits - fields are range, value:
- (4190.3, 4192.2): 20.5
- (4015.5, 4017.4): 26.8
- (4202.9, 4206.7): 24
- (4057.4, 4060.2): 22.3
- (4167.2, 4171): 21.8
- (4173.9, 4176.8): 20.6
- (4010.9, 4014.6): 23.7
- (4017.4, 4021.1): 27.4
